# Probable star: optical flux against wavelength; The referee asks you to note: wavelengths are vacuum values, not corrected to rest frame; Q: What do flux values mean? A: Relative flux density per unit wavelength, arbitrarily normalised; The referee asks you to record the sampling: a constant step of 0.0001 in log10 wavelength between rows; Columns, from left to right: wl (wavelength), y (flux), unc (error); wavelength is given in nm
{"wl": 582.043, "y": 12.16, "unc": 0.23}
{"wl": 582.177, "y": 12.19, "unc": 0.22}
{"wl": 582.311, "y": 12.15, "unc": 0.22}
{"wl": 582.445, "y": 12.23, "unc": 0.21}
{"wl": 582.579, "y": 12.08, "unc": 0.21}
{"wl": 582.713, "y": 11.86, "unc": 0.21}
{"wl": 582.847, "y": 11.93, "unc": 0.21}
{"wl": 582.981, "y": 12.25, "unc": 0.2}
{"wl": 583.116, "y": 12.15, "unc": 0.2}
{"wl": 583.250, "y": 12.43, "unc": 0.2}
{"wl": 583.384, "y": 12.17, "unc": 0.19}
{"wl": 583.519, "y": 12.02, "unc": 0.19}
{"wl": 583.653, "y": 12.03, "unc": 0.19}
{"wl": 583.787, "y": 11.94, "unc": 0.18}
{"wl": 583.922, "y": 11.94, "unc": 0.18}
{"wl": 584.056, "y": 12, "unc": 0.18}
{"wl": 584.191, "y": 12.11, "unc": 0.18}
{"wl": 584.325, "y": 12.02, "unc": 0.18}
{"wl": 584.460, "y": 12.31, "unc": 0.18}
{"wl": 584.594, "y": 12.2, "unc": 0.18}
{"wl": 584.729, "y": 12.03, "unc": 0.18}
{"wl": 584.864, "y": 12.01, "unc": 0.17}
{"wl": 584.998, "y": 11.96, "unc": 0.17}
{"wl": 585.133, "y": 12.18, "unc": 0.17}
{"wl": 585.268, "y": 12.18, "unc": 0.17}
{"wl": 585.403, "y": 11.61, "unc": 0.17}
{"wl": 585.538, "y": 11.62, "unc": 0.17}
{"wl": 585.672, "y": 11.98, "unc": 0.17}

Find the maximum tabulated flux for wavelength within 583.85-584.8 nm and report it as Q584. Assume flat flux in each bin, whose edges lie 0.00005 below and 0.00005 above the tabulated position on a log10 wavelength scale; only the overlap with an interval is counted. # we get 12.31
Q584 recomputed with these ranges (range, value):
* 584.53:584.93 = 12.2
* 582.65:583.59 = 12.43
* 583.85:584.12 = 12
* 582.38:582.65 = 12.23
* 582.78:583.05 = 12.25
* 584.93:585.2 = 12.18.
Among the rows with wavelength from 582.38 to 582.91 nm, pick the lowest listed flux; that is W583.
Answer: 11.86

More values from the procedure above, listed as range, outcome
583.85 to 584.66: 11.94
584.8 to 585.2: 11.96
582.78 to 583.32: 11.93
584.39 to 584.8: 12.03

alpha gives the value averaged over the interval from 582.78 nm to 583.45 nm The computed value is 12.2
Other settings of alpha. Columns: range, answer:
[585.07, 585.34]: 12.1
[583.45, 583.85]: 12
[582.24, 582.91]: 12.1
